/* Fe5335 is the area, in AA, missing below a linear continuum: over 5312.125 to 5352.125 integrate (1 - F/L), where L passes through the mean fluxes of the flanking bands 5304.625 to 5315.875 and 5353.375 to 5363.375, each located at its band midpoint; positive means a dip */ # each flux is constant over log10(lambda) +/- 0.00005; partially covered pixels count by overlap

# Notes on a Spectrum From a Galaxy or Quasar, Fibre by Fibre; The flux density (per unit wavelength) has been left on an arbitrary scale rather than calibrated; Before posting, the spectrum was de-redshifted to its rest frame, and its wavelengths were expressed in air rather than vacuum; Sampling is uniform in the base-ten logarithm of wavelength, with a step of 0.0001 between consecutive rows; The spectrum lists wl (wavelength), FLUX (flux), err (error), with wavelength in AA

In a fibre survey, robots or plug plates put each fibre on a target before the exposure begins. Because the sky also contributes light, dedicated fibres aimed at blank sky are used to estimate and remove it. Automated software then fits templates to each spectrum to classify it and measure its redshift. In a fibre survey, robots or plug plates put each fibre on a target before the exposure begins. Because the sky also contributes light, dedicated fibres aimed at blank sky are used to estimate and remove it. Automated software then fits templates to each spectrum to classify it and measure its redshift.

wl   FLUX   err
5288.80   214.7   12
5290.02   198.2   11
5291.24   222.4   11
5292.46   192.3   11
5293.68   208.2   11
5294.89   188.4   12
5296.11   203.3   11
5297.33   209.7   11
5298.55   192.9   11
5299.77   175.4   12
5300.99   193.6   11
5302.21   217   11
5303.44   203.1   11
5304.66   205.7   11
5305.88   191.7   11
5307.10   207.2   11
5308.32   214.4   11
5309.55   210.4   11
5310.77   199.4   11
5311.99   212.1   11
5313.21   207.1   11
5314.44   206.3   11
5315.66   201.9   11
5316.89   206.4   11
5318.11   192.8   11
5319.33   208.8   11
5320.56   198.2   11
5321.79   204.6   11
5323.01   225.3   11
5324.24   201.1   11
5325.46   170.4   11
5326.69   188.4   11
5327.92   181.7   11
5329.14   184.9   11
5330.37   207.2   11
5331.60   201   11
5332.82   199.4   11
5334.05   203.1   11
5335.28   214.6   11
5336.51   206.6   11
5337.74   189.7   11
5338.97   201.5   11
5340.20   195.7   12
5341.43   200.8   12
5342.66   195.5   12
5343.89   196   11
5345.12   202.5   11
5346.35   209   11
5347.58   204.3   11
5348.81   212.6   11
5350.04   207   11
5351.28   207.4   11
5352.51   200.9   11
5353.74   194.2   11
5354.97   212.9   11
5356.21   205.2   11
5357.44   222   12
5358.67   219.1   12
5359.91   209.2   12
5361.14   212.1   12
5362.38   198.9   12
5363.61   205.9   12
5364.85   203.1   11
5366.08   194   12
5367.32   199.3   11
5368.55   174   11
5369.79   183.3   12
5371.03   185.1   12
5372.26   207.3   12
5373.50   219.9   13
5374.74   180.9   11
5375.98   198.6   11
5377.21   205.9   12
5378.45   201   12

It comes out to 1.2 AA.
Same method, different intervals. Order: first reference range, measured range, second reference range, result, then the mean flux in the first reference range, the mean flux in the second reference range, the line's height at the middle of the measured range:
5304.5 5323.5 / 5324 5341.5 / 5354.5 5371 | 0.7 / 206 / 202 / 204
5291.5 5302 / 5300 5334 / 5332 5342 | -0.3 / 197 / 201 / 199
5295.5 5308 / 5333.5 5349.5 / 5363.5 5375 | -0.4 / 200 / 195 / 197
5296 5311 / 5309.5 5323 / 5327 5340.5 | -0.3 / 202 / 198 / 200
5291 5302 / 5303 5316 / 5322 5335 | -0.5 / 198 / 197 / 198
